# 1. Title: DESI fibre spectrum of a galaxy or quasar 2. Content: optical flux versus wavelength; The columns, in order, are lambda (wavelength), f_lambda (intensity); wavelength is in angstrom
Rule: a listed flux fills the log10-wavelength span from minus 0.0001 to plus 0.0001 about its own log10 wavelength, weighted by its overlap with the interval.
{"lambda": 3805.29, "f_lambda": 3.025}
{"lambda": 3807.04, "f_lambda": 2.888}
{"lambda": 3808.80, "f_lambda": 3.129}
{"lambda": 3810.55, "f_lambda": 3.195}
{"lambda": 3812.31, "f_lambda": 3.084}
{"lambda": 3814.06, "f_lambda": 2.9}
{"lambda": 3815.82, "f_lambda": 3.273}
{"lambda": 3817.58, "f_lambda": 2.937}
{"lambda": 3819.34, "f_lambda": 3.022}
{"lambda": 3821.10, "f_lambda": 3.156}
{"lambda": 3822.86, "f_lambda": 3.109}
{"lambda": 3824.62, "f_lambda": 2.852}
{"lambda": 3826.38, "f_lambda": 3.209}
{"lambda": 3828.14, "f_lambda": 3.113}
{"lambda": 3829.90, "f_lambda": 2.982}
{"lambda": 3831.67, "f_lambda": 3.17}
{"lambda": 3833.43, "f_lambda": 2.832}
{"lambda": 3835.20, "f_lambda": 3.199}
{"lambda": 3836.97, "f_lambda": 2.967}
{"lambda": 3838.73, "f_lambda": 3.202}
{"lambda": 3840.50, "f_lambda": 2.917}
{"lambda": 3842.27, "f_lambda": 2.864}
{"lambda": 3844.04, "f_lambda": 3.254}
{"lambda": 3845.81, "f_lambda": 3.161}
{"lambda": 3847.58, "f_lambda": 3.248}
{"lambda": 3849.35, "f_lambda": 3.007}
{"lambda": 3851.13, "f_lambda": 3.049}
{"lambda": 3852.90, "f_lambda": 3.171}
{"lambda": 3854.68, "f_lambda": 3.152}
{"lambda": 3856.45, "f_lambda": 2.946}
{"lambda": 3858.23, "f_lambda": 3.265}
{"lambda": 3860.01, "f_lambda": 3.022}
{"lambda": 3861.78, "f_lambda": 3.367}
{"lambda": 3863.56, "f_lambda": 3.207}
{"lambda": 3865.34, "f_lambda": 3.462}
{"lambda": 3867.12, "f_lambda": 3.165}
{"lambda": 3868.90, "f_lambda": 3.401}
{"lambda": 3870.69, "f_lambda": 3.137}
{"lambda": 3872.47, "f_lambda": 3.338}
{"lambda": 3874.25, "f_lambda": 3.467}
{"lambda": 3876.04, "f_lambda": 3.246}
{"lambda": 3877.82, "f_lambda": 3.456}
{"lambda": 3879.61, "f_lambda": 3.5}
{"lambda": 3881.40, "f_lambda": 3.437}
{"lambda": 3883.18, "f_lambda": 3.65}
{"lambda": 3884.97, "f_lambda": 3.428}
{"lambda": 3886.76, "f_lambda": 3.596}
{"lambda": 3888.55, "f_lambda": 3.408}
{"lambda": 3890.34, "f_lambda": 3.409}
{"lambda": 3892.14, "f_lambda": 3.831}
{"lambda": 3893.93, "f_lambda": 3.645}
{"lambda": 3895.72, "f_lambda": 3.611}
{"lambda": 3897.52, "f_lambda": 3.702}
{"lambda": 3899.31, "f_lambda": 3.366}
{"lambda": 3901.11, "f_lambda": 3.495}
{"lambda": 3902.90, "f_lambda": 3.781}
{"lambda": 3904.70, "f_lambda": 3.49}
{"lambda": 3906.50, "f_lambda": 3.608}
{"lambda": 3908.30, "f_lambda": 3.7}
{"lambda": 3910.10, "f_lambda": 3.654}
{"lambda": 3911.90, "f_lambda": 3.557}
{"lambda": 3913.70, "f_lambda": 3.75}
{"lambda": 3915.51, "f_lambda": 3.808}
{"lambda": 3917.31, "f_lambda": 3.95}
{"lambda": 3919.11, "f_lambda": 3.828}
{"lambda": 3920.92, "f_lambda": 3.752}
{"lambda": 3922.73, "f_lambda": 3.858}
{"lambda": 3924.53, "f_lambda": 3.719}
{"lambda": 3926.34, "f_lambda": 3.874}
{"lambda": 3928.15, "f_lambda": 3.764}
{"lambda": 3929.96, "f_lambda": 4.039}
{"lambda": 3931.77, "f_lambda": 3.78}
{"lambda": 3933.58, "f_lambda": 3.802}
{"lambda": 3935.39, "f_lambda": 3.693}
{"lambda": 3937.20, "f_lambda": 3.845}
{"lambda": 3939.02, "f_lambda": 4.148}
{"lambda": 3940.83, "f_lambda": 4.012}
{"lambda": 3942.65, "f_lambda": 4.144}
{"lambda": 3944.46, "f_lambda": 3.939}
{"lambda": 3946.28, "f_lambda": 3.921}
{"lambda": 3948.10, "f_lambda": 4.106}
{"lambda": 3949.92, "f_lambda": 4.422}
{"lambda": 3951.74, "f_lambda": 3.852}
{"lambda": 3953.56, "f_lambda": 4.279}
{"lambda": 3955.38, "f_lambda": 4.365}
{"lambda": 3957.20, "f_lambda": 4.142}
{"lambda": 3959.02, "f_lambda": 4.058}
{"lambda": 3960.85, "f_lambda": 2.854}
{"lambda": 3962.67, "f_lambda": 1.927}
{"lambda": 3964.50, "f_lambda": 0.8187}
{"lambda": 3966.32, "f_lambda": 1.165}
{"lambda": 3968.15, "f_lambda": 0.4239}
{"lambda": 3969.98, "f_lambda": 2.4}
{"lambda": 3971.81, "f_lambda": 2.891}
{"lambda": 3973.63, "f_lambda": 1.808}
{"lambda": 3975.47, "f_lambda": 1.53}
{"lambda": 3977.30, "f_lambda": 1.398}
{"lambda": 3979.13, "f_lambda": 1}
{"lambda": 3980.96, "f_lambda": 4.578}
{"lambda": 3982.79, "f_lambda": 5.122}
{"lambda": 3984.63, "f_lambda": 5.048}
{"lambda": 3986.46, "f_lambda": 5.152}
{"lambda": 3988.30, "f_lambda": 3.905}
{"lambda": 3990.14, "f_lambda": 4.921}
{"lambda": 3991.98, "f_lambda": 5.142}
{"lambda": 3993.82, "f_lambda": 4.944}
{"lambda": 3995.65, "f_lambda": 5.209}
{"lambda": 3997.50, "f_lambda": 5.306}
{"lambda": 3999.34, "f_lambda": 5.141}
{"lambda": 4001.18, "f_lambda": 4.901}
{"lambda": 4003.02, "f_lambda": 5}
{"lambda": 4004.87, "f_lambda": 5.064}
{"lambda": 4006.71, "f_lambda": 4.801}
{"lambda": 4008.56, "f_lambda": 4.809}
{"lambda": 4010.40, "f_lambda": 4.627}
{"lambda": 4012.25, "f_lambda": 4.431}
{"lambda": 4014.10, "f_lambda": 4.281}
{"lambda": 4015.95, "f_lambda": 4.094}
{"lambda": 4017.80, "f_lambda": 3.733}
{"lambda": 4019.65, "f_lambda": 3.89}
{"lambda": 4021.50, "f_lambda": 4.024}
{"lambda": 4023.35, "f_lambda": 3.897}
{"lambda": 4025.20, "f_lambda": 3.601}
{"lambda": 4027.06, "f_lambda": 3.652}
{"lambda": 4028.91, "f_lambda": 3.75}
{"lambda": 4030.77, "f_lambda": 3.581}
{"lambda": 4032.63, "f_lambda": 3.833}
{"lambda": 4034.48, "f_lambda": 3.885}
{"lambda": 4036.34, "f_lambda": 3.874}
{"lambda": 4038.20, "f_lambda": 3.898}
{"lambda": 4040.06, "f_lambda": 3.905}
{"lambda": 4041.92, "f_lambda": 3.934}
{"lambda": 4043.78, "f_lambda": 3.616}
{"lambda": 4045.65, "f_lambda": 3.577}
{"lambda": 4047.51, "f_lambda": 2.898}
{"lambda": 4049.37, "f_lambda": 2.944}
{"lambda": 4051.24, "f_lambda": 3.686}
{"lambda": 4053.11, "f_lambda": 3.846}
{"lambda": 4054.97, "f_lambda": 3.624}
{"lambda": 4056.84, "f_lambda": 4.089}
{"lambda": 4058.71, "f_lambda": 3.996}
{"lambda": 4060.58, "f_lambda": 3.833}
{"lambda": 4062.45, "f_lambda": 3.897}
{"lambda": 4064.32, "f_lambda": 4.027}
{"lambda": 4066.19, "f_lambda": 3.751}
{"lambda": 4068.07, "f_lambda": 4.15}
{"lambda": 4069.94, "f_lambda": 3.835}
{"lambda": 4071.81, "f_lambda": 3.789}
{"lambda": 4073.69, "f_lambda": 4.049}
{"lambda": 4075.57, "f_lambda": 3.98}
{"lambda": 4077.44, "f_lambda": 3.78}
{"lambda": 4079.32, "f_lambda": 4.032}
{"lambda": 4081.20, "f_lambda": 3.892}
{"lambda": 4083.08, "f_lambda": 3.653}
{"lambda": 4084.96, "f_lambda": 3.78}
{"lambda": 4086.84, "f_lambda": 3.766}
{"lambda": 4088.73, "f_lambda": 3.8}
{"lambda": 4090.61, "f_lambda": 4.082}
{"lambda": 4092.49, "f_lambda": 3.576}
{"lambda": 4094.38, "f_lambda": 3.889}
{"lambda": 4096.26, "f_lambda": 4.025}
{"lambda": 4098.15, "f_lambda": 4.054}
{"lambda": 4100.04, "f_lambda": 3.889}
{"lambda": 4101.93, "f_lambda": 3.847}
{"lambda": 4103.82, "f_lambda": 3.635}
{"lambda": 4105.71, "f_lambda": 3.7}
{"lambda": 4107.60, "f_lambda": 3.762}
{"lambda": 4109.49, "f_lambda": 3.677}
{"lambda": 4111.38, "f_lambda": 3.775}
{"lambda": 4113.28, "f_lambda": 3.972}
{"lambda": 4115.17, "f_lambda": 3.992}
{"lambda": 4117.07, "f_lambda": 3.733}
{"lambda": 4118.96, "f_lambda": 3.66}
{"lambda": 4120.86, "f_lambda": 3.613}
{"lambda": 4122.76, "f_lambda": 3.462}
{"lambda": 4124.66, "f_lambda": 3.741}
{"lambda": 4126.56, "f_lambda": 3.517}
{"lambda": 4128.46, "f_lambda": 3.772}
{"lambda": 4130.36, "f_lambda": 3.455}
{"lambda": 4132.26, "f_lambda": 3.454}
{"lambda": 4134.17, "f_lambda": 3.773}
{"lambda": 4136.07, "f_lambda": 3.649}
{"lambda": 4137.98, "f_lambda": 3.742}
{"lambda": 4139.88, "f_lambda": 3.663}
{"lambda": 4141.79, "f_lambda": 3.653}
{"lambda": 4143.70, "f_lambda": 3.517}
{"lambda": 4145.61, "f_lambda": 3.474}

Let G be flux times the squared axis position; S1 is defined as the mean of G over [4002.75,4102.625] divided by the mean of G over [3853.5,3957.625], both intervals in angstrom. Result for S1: 1.2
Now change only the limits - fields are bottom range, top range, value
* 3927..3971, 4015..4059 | 1.15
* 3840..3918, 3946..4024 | 1.18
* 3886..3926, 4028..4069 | 1.10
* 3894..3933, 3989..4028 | 1.28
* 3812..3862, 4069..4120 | 1.42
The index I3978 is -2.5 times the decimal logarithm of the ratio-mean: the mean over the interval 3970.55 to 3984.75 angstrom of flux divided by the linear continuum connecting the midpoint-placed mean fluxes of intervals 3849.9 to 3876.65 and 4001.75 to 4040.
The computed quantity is 0.36 mag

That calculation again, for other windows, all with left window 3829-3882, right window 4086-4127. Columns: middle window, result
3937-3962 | -0.171 mag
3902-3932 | -0.131 mag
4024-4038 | -0.044 mag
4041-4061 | 0.005 mag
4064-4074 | -0.065 mag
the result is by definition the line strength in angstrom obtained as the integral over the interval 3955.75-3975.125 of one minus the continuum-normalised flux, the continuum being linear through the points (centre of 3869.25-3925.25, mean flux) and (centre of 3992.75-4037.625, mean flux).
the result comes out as 8.34 angstrom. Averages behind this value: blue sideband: 3.58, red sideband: 4.34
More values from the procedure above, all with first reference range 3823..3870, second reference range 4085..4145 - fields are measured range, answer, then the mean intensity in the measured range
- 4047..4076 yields -1.4 angstrom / 3.78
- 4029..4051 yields -0.5 angstrom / 3.64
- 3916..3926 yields -1.6 angstrom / 3.83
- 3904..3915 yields -1.2 angstrom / 3.63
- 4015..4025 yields -1.1 angstrom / 3.91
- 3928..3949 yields -3.8 angstrom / 3.94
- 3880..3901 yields -2.1 angstrom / 3.55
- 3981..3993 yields -4.9 angstrom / 4.86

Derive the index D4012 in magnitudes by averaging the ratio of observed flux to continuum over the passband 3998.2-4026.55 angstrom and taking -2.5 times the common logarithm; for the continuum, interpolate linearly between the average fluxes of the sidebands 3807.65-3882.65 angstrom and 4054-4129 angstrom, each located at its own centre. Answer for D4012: -0.219 mag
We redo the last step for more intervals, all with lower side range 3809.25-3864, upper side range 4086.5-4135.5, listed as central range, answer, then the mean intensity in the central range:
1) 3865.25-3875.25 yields -0.048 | 3.32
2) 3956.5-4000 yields 0.027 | 3.36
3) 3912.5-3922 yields -0.160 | 3.81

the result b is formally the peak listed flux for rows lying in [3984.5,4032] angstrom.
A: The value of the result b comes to 5.306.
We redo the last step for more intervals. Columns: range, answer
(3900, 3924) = 3.95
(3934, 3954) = 4.422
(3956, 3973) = 4.142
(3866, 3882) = 3.5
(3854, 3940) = 4.148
